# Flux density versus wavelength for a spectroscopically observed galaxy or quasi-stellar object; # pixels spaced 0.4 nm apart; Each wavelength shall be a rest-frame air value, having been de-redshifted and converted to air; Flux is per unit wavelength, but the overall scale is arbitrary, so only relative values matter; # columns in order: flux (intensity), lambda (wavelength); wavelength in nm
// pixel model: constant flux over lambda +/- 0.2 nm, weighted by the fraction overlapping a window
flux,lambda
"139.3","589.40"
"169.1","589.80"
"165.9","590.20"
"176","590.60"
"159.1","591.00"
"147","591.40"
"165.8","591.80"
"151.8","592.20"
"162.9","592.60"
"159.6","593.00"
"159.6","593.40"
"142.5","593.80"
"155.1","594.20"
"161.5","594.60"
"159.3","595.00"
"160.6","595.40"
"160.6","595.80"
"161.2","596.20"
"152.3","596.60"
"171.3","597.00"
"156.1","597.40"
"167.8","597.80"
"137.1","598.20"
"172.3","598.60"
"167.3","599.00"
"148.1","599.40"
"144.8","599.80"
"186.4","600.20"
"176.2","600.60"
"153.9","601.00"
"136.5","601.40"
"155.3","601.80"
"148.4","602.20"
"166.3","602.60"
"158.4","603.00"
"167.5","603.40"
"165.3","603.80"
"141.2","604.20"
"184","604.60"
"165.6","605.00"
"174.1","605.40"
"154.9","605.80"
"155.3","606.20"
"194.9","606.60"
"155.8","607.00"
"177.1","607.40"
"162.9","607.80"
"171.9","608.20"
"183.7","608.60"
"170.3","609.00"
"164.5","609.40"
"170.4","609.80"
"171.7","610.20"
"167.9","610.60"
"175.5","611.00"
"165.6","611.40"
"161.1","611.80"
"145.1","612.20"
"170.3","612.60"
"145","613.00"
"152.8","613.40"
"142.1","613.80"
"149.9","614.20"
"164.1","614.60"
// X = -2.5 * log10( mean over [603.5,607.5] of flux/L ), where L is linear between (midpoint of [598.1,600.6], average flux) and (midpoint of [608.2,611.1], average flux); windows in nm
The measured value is 0.01 mag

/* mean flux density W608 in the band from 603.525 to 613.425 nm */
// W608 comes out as 166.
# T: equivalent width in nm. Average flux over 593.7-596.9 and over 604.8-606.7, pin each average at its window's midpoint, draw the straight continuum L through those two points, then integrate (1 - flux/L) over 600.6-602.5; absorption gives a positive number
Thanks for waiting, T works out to 0.130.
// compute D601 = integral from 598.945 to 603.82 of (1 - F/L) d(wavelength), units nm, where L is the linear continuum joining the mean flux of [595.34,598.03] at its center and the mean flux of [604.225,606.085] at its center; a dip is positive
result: 0.15 nm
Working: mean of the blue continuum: 161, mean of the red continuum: 166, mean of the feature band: 159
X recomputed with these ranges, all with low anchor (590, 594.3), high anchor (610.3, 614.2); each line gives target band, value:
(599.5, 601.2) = -0.04 mag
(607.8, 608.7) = -0.10 mag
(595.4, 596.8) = 0.00 mag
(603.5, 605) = -0.04 mag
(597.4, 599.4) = 0.00 mag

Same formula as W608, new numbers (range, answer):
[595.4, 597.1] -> 161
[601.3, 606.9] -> 162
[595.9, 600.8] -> 162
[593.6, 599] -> 159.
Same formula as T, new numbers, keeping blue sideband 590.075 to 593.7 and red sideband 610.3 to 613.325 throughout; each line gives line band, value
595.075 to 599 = 0.01 nm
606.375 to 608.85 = -0.20 nm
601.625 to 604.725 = 0.01 nm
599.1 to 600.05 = 0.06 nm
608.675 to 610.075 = -0.07 nm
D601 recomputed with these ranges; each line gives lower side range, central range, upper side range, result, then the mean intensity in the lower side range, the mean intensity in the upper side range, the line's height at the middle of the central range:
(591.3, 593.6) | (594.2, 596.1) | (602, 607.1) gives -0.005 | 158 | 164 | 160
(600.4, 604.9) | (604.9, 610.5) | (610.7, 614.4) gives -0.407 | 160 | 157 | 158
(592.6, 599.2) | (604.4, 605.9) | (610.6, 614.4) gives -0.121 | 159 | 157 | 158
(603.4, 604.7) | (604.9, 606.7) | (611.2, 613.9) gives -0.075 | 163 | 155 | 161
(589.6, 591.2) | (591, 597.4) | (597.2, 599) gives 0.211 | 168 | 159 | 163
